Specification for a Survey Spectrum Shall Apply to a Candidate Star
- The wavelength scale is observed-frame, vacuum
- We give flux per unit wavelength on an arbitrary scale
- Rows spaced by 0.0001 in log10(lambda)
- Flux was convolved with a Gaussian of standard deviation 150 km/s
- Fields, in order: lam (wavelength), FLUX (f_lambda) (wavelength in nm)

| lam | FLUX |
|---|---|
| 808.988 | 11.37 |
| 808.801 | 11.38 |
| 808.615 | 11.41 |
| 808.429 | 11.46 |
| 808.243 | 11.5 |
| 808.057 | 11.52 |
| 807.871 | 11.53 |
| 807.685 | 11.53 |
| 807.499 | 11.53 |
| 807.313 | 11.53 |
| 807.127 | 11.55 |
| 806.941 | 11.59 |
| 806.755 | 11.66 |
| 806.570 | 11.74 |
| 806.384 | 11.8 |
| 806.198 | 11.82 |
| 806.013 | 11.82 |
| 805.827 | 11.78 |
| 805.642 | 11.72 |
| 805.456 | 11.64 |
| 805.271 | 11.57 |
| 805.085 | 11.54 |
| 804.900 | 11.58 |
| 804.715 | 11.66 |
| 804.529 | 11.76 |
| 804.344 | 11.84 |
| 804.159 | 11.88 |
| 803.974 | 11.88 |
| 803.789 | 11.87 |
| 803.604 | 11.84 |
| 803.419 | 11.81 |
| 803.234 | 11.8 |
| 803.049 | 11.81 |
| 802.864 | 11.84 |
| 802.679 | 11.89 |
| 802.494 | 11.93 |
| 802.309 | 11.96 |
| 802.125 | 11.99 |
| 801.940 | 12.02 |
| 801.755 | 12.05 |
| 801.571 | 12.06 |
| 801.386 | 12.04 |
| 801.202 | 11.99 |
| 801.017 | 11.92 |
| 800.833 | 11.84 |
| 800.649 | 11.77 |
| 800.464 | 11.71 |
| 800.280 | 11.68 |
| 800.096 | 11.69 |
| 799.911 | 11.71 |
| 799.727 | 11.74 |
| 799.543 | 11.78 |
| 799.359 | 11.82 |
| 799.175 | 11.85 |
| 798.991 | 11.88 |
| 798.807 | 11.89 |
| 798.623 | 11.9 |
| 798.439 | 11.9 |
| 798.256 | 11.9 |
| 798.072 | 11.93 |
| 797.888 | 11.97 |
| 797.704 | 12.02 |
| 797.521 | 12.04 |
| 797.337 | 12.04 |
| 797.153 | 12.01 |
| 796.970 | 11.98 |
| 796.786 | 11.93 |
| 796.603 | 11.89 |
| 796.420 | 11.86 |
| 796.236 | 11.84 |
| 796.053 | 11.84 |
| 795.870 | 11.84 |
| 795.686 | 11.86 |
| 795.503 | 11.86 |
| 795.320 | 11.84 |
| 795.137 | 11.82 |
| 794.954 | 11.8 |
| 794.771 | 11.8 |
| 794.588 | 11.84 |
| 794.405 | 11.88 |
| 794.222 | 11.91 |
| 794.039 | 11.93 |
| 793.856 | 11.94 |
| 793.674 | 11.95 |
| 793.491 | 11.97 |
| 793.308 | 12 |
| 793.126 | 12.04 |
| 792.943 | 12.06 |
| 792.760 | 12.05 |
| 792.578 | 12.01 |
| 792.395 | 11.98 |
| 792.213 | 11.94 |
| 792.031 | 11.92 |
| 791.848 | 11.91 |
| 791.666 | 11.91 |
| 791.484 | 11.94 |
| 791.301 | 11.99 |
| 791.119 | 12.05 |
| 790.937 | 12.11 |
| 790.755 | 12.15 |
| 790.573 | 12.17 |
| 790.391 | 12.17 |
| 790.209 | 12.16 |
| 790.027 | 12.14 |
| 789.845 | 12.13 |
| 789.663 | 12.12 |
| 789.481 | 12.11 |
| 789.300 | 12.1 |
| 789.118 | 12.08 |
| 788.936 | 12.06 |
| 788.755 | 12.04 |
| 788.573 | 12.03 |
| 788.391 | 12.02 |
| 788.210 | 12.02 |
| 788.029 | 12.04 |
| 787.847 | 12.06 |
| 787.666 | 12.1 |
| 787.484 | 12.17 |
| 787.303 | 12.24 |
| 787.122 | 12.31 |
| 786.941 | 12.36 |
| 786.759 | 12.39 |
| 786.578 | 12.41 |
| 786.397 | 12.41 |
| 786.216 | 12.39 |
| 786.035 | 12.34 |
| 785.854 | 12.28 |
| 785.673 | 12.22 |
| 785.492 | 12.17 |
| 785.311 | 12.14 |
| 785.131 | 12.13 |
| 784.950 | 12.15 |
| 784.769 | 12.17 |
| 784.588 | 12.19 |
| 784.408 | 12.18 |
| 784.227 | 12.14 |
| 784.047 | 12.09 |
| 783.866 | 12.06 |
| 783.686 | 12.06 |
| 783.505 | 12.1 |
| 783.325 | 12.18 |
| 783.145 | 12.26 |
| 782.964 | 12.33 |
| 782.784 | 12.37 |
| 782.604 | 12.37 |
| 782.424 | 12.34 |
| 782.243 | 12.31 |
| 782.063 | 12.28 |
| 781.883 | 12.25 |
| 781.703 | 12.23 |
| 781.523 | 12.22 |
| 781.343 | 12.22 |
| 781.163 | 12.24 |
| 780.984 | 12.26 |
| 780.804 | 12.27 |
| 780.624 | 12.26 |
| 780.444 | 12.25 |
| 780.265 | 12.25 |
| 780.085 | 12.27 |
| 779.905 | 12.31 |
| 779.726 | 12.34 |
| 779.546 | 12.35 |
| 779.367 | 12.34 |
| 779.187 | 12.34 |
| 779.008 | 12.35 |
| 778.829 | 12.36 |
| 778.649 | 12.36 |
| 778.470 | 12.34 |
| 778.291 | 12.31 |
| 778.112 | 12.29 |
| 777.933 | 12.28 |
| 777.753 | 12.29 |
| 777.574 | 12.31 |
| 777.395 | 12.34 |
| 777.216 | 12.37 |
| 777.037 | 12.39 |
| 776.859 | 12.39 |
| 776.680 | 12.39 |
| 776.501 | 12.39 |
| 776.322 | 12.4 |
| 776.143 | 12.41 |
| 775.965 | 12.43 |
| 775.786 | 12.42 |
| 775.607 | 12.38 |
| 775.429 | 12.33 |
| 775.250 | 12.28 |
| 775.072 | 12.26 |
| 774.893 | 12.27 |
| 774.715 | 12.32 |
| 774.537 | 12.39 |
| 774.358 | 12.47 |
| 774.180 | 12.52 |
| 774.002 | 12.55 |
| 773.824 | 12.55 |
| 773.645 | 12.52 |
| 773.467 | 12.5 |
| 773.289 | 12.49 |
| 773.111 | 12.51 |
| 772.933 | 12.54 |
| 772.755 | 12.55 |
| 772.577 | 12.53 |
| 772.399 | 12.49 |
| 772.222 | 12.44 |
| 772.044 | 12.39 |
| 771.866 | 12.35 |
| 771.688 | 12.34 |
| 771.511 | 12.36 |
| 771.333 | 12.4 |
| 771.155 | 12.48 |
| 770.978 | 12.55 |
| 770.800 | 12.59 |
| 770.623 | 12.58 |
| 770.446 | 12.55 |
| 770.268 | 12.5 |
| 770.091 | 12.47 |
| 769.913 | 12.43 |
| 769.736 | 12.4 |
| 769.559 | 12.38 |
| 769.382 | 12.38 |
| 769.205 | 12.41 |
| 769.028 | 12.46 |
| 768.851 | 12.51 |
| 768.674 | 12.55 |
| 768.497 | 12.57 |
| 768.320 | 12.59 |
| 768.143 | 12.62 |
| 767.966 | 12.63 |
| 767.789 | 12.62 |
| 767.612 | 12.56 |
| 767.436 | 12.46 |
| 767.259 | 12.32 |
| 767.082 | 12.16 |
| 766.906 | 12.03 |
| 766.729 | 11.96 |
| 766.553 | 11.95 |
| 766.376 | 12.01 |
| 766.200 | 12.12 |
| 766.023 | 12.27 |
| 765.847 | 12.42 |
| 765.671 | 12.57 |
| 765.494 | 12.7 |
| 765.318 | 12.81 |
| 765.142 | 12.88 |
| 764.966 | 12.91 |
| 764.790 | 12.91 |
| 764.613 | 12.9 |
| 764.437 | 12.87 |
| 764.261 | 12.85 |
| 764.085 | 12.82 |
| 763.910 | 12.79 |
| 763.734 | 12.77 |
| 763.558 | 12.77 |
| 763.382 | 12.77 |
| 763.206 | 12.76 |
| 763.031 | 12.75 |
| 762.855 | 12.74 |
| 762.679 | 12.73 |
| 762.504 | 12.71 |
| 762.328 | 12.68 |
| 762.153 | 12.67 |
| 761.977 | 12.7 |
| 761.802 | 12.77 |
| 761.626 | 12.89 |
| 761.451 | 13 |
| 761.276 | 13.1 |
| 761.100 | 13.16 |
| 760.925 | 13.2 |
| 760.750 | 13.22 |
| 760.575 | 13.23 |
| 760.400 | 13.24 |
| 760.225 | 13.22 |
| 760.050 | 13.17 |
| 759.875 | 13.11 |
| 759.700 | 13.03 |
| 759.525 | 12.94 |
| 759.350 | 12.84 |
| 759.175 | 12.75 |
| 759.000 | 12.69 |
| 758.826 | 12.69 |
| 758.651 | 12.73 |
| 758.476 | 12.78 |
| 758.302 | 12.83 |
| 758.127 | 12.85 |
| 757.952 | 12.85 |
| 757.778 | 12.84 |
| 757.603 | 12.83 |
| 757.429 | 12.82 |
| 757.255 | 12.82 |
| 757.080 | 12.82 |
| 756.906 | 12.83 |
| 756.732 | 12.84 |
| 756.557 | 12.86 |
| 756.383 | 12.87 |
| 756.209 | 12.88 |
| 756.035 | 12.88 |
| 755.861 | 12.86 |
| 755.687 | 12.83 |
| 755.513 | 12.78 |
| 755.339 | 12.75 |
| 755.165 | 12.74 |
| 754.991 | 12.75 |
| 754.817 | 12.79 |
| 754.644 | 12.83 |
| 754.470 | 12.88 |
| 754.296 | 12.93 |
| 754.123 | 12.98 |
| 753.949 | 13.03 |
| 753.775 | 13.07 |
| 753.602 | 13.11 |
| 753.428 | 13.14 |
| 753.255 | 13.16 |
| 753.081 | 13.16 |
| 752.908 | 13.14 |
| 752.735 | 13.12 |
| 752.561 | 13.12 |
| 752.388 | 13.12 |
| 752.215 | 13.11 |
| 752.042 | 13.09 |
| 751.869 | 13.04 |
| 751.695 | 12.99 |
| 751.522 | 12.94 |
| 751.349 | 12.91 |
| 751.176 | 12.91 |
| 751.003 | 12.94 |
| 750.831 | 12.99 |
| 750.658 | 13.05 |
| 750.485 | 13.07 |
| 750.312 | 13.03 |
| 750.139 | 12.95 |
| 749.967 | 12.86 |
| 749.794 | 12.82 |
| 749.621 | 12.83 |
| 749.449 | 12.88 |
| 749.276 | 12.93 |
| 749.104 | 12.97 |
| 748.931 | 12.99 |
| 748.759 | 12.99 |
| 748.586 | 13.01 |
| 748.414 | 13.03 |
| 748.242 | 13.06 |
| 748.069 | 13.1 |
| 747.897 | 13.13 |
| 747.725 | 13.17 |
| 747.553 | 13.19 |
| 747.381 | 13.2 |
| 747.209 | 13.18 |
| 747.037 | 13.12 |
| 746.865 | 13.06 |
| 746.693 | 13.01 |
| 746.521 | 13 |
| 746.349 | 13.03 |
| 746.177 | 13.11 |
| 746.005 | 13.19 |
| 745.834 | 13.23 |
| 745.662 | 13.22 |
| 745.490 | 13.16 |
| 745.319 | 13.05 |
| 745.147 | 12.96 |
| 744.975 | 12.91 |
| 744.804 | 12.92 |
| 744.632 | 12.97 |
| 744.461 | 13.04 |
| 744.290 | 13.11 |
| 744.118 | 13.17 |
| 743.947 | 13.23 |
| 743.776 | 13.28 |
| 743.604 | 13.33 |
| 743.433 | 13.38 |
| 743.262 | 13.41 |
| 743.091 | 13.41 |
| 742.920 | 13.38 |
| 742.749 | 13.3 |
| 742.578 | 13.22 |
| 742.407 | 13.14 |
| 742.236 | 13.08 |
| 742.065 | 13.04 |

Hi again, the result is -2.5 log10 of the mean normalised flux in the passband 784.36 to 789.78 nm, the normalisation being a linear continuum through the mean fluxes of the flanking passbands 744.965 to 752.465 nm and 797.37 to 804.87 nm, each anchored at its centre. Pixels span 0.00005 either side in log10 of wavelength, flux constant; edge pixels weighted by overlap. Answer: 0.00 mag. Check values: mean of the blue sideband 13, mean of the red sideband 11.9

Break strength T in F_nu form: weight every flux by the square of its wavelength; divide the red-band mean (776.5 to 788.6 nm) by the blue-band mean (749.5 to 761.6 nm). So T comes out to 1.01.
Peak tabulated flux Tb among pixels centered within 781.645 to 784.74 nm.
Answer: 12.37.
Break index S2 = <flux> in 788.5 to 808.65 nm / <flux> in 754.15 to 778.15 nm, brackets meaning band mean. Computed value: 0.94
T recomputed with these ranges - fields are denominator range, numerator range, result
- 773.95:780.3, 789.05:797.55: 1.01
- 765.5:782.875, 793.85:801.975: 1.02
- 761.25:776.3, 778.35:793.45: 1.02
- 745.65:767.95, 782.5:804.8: 1.03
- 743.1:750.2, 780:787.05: 1.03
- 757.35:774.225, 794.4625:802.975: 1.02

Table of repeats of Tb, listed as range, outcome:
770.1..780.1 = 12.59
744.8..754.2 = 13.23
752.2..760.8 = 13.24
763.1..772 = 12.91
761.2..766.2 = 13.1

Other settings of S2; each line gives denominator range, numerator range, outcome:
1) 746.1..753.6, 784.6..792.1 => 0.93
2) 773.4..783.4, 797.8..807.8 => 0.96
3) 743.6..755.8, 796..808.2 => 0.91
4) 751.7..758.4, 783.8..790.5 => 0.94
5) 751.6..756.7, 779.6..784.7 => 0.94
